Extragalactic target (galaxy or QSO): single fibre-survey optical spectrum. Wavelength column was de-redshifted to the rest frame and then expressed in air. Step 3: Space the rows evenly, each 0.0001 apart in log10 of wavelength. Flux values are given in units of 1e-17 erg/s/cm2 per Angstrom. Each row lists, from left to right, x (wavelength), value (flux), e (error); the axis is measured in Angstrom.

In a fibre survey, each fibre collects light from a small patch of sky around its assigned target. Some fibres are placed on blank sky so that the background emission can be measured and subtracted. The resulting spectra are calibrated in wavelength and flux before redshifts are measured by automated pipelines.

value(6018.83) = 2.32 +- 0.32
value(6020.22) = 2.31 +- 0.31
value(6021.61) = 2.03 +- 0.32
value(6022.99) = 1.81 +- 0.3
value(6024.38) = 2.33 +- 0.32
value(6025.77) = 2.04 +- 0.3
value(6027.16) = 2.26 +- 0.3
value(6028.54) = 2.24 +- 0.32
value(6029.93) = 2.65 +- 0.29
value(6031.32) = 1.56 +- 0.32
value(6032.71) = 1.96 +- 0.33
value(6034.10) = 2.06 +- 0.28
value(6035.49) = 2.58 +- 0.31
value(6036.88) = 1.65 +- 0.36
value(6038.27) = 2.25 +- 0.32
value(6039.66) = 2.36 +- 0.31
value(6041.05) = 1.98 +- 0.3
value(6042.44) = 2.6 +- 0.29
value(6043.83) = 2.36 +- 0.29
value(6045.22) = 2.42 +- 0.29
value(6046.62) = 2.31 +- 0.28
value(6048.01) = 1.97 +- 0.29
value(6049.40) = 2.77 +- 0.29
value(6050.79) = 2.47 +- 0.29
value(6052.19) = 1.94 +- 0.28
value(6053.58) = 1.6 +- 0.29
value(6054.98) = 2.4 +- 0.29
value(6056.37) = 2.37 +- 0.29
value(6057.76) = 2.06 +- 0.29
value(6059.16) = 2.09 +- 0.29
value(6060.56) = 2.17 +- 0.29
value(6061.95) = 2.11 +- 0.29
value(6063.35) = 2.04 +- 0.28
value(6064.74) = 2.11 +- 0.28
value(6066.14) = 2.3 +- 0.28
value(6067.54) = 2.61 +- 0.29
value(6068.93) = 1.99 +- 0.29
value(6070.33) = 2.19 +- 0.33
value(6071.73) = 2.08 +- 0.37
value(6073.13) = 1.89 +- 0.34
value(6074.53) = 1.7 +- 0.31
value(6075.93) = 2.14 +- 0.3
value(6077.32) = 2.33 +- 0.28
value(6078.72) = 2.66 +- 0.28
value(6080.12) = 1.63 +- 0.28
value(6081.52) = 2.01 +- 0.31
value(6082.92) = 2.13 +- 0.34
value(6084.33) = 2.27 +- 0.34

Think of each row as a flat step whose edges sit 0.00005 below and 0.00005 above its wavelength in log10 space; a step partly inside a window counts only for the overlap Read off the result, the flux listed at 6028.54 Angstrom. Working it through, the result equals 2.24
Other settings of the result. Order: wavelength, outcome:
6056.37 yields 2.37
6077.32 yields 2.33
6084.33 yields 2.27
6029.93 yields 2.65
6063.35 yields 2.04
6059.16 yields 2.09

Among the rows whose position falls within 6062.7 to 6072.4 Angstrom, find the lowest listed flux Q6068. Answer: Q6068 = 1.99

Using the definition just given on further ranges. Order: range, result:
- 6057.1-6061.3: 2.06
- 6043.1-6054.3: 1.6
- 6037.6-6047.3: 1.98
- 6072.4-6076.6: 1.7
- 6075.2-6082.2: 1.63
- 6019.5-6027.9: 1.81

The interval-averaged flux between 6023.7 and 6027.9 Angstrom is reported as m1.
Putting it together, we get 2.21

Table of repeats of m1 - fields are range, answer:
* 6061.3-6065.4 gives 2.09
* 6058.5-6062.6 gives 2.12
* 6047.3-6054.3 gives 2.15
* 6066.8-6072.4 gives 2.22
